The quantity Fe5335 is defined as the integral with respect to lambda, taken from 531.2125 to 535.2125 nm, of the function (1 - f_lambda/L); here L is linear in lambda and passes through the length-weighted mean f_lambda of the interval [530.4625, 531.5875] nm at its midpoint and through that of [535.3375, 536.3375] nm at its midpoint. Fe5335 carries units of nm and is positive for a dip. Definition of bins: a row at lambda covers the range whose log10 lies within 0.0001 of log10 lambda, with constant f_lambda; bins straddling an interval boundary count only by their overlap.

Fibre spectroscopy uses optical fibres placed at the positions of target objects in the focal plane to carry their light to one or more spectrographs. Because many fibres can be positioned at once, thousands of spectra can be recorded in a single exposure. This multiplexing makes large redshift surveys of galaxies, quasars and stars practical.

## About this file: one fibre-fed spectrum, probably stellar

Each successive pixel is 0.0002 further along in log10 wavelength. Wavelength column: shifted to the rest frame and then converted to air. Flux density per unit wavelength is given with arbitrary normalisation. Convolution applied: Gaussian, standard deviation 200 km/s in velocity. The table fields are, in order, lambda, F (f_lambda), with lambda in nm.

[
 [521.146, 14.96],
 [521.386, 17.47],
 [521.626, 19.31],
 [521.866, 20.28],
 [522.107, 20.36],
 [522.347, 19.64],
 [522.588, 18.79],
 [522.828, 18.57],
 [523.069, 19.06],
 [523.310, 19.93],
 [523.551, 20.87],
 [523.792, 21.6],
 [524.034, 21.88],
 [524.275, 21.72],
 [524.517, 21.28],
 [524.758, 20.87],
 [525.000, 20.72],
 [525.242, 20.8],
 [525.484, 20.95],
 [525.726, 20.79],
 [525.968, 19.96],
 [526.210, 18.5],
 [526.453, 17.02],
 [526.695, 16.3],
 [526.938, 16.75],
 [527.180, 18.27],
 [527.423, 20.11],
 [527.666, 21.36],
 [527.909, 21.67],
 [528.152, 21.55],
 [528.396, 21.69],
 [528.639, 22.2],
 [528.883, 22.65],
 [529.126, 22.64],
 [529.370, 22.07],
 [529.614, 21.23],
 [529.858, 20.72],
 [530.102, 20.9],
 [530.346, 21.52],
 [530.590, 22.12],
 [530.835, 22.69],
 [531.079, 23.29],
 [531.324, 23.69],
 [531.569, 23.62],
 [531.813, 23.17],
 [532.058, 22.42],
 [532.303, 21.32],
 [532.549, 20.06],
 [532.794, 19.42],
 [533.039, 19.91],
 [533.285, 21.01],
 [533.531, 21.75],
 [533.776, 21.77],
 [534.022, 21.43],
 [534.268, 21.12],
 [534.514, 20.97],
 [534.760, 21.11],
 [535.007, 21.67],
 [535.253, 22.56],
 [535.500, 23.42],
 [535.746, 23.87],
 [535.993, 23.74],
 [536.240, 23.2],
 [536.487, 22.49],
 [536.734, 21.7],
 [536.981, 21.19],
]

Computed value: 0.293 nm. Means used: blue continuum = 23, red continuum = 23.5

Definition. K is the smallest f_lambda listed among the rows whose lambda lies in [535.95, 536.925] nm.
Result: 21.7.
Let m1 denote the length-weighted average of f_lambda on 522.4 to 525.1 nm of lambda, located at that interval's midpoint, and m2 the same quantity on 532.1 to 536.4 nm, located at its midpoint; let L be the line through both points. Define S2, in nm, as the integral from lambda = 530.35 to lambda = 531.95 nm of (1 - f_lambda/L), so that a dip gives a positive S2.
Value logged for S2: -0.124 nm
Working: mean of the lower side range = 20.5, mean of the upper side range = 21.7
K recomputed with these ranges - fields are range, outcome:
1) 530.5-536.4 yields 19.42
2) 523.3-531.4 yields 16.3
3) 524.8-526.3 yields 18.5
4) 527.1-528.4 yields 18.27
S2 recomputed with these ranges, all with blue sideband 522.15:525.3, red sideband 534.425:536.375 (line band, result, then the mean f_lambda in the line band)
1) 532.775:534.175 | 0.08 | 21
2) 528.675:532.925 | -0.05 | 22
